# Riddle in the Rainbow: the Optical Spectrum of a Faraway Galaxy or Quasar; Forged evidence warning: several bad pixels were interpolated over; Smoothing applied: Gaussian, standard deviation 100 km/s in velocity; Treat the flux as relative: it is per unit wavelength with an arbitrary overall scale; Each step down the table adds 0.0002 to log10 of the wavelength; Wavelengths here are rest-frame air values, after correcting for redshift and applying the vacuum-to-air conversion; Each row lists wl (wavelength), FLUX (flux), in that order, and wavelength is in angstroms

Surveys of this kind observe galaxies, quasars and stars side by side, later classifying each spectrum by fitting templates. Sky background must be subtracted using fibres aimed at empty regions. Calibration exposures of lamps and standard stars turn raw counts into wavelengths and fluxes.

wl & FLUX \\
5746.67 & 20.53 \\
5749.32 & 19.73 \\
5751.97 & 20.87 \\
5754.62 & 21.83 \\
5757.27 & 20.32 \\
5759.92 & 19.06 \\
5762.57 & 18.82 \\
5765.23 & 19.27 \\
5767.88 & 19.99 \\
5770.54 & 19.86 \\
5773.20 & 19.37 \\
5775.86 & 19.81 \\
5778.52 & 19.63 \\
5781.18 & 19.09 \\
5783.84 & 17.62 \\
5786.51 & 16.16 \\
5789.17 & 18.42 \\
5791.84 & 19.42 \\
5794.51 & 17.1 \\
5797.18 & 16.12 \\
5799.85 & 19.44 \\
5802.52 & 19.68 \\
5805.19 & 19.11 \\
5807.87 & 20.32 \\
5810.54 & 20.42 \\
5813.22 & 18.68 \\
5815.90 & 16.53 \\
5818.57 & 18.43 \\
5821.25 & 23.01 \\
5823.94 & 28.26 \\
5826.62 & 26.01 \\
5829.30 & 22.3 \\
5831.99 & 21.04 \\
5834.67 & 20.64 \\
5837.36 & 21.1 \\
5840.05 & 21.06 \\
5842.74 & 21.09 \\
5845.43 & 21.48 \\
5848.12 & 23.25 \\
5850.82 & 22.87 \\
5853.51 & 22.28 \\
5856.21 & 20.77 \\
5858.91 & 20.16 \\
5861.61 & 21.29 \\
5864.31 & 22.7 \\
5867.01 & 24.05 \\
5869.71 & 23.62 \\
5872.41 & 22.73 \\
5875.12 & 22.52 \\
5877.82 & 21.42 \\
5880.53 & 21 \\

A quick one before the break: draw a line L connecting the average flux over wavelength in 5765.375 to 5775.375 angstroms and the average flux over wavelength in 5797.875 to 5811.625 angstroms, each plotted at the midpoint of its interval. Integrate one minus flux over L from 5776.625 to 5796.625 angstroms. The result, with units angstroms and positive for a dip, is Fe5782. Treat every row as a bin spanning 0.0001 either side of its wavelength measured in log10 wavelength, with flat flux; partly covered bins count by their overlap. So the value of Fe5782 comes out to 1.5 angstroms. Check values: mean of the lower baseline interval 19.7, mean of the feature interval 18.2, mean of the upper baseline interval 19.6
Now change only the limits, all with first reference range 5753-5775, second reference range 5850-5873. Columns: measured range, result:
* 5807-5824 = 0.7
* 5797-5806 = 0.8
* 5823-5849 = -1.1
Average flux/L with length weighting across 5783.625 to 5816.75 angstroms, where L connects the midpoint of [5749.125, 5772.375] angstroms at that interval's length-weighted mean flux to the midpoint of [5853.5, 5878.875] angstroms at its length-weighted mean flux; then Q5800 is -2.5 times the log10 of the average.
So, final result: 0.13 mag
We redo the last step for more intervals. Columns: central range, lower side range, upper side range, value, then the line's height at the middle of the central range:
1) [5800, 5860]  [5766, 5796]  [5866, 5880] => -0.02 mag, 20.9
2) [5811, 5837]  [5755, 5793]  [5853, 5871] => -0.04 mag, 20.8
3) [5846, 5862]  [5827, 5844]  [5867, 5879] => 0.02 mag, 22.1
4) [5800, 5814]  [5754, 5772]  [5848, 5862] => 0.06 mag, 20.7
